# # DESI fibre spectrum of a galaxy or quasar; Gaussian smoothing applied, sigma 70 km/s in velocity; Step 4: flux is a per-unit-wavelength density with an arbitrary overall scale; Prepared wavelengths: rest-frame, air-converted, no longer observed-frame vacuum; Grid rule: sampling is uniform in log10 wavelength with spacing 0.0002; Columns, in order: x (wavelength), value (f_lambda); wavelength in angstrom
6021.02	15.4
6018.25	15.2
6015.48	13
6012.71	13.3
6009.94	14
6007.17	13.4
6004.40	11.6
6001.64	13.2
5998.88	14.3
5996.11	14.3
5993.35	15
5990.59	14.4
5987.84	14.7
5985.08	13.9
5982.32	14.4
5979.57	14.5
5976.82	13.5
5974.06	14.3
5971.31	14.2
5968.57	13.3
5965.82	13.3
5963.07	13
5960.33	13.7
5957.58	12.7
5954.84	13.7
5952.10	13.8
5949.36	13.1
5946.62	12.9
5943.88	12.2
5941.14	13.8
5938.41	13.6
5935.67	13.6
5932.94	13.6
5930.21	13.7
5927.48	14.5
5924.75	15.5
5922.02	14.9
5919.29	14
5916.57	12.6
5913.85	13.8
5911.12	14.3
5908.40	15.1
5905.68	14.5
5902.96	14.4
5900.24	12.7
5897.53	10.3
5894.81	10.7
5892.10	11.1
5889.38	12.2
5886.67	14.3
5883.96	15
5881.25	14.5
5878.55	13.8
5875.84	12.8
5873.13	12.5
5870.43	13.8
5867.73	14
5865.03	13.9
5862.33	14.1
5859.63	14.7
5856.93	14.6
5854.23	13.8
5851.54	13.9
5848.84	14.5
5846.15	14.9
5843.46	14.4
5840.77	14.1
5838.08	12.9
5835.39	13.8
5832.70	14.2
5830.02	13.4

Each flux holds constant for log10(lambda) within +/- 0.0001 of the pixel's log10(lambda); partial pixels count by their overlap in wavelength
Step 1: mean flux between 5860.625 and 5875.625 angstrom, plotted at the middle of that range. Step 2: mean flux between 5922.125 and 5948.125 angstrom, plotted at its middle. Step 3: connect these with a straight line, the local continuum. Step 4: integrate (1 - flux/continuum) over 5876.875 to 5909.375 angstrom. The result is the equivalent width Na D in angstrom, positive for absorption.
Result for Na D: 1.2 angstrom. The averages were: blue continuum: 13.6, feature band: 13.2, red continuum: 13.8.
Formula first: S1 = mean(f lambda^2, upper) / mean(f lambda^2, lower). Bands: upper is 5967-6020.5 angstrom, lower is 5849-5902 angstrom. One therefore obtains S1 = 1.1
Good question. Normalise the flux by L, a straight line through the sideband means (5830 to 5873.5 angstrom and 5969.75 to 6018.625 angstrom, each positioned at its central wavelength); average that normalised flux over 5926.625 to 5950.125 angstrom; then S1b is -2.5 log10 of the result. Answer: 0.04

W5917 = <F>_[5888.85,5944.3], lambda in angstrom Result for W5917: 13.4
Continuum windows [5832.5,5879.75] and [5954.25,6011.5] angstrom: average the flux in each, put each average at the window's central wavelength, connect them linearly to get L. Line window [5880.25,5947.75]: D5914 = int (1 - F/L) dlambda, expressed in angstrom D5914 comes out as 1.68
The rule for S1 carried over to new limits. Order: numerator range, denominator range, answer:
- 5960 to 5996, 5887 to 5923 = 1.09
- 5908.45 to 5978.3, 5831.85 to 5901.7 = 1.04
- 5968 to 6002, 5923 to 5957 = 1.06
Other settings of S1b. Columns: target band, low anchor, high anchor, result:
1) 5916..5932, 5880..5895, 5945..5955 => -0.08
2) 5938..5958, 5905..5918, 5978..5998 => 0.08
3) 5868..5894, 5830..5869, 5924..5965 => 0.05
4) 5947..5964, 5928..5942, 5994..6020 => 0.03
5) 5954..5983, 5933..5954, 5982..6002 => 0.01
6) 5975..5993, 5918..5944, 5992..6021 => -0.03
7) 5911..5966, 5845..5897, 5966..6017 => 0.01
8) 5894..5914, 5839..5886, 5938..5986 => 0.05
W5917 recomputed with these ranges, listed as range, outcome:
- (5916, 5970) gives 13.6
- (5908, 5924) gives 14.1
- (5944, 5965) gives 13.2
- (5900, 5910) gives 14.3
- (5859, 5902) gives 13.1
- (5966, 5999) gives 14.2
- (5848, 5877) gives 13.9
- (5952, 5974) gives 13.5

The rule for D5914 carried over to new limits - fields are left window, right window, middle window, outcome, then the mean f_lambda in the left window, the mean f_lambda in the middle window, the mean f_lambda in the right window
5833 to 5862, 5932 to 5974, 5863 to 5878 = 0.58 angstrom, 14.2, 13.5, 13.4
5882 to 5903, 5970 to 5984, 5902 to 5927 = -2.69 angstrom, 12.5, 14.3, 14.2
